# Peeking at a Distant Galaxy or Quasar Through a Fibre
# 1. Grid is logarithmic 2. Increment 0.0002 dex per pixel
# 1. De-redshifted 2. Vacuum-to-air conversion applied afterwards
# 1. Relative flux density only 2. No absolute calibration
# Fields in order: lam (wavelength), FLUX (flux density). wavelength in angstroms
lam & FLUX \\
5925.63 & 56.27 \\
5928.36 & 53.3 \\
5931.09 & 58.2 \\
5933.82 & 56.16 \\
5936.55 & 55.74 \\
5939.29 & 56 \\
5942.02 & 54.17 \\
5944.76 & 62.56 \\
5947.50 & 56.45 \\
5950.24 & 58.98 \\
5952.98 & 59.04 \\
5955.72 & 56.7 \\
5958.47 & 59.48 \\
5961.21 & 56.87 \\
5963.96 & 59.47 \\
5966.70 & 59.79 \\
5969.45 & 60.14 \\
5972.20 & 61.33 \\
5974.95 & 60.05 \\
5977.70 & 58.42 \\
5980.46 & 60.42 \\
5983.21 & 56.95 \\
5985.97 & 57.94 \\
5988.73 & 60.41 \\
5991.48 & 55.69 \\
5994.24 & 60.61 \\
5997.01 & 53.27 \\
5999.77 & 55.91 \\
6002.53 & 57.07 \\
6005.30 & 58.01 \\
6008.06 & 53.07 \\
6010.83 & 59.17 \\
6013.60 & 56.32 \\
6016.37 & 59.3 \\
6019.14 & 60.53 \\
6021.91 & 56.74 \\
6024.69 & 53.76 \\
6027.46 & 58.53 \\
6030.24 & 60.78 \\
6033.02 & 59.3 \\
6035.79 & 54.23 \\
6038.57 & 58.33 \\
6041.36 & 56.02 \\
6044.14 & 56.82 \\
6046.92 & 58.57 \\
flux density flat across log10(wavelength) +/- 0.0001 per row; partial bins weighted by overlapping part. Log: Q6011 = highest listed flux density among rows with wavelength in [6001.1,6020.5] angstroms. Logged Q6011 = 60.53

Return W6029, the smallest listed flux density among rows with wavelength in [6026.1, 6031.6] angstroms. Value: 58.53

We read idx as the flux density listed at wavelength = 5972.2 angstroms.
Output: 61.33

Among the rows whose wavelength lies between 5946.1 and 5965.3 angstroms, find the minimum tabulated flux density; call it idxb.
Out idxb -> 56.45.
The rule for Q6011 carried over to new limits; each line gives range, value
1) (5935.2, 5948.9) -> 62.56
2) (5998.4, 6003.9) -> 57.07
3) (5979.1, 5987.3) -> 60.42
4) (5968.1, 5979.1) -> 61.33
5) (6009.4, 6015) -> 59.17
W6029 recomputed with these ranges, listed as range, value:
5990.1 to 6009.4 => 53.07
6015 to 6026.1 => 53.76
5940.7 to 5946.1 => 54.17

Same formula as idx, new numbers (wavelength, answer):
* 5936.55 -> 55.74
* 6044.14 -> 56.82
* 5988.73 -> 60.41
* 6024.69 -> 53.76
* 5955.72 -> 56.7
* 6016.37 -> 59.3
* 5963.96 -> 59.47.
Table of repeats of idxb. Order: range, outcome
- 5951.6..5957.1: 56.7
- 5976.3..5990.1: 56.95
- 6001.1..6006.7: 57.07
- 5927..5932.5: 53.3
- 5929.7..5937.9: 55.74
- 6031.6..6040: 54.23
